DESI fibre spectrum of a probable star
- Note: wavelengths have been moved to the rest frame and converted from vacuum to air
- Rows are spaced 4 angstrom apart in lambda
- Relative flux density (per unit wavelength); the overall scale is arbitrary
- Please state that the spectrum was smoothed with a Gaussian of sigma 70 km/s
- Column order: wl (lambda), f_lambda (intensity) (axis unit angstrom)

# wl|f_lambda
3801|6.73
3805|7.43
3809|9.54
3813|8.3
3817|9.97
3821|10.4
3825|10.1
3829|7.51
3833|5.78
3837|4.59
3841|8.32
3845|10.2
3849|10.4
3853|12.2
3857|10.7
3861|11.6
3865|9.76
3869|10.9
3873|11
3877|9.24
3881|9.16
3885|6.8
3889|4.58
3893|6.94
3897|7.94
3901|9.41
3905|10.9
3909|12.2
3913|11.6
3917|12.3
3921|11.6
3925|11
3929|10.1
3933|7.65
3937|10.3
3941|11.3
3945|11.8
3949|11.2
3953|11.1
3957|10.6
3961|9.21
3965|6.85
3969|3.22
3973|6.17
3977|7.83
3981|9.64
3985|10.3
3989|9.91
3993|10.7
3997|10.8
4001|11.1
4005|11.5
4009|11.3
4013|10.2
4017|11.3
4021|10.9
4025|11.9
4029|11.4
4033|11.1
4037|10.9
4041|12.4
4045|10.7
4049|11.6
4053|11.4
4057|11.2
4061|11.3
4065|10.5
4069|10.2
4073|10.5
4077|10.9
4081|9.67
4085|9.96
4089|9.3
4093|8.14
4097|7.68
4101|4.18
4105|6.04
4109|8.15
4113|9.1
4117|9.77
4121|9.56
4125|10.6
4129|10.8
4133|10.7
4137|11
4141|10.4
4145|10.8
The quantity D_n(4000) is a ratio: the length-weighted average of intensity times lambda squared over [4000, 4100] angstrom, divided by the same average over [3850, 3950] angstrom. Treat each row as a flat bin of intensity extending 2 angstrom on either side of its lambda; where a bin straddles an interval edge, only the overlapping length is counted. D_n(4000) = 1.13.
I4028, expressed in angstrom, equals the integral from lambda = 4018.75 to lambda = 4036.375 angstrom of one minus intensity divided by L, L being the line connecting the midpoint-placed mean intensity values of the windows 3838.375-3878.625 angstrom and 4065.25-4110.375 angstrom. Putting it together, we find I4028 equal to -4.18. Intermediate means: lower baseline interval 10.4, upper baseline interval 8.69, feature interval 11.3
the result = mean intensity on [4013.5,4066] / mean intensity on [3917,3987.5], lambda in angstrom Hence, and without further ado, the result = 1.2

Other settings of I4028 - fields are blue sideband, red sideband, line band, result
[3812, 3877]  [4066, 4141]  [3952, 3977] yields 4.4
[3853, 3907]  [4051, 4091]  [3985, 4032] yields -4.1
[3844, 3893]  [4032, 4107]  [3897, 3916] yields -2.2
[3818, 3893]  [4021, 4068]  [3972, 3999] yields 2.9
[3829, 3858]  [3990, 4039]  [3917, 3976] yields 3.4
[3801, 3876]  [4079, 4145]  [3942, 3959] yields -3.6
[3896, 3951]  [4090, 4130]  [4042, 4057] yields -3.6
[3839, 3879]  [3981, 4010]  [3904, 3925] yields -2.3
